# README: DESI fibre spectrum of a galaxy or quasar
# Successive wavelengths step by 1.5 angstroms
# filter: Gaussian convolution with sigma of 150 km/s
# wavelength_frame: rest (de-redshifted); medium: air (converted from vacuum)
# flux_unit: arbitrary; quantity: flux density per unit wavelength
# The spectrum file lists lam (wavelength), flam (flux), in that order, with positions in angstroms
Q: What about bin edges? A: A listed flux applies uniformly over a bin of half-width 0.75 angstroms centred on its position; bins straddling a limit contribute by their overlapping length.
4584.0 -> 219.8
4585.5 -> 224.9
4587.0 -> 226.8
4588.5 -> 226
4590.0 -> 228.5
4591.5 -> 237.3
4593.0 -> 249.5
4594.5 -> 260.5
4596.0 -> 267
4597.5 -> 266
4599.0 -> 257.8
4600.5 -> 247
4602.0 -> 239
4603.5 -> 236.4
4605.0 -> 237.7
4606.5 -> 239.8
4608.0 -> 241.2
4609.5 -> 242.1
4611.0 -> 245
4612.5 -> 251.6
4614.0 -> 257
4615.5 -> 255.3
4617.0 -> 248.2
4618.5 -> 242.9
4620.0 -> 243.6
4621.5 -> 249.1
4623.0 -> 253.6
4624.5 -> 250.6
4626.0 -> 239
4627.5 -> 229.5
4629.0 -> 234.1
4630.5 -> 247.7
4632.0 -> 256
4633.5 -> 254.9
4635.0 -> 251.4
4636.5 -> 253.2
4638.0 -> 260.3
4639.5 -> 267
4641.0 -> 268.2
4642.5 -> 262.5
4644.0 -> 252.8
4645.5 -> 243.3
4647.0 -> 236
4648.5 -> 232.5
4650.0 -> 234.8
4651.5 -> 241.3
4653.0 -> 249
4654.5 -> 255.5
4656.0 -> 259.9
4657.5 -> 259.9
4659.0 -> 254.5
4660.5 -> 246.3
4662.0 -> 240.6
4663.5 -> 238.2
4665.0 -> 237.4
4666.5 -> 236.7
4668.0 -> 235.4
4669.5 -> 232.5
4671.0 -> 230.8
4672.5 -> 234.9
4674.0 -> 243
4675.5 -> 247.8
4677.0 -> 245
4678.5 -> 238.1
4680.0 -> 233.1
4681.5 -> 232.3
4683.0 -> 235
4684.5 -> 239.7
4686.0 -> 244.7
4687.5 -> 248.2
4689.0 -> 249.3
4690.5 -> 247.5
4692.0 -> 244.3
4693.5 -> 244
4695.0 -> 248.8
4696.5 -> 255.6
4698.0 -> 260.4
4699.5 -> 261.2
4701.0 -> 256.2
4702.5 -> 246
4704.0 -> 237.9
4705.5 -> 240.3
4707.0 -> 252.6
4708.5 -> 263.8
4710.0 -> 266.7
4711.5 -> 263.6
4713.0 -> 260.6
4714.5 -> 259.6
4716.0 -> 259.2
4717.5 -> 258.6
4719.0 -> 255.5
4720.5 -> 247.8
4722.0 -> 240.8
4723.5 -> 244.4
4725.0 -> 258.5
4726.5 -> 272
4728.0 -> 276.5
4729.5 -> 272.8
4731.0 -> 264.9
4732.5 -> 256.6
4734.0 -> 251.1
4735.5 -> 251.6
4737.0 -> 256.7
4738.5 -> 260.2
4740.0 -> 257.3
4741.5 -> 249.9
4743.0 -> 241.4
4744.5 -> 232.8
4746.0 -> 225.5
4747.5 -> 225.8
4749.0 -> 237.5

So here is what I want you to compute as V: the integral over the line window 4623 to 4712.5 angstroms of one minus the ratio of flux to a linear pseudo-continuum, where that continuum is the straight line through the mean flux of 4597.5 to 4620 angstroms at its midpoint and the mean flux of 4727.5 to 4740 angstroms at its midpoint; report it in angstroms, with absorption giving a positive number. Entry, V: 2.15 angstroms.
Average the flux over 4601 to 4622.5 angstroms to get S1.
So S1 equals 245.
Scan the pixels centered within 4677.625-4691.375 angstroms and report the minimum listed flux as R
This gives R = 232.3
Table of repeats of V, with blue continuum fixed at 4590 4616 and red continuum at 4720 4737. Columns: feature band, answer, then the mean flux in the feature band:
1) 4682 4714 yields 0.6 angstroms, 251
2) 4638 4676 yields 1.0 angstroms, 246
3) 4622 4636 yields 0.2 angstroms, 246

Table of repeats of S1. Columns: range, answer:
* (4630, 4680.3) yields 247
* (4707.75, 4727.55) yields 258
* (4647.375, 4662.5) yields 247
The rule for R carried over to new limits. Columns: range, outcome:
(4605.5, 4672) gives 229.5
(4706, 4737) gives 240.8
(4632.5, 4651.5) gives 232.5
